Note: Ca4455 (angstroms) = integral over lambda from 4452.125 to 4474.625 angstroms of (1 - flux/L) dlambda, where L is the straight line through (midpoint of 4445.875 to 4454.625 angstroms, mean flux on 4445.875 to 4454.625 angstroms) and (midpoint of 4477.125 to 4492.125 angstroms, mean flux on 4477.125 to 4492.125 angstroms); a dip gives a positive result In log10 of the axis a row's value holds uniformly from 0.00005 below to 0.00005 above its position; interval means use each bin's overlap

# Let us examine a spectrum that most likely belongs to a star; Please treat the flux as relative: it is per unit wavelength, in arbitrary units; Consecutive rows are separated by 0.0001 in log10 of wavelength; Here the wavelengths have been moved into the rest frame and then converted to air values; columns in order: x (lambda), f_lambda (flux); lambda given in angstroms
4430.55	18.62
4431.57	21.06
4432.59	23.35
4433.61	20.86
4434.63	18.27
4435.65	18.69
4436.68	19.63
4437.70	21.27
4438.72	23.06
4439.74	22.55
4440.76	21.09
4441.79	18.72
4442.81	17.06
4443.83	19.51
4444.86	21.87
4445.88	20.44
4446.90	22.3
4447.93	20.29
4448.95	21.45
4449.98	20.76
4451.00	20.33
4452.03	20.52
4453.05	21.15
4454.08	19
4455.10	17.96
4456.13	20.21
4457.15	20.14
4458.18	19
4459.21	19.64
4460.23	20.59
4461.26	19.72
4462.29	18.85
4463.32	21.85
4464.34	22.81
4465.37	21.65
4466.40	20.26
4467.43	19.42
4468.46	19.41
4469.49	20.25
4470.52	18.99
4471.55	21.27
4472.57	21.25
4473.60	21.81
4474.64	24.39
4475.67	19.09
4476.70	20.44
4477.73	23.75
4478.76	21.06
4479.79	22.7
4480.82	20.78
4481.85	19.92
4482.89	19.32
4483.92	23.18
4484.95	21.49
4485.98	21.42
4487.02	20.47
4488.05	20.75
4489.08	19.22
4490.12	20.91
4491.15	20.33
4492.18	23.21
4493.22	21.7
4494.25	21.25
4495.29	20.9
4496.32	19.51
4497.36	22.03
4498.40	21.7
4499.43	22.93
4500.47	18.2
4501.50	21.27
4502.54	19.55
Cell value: 0.58 angstroms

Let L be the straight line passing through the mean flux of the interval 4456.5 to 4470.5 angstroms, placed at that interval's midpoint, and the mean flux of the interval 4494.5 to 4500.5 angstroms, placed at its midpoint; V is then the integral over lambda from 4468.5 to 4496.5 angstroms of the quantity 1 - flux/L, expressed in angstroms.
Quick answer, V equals -0.50 angstroms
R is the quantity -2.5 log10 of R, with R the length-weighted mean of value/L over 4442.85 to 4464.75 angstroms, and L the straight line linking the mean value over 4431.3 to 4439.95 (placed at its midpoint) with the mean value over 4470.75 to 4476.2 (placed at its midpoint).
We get 0.04 mag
